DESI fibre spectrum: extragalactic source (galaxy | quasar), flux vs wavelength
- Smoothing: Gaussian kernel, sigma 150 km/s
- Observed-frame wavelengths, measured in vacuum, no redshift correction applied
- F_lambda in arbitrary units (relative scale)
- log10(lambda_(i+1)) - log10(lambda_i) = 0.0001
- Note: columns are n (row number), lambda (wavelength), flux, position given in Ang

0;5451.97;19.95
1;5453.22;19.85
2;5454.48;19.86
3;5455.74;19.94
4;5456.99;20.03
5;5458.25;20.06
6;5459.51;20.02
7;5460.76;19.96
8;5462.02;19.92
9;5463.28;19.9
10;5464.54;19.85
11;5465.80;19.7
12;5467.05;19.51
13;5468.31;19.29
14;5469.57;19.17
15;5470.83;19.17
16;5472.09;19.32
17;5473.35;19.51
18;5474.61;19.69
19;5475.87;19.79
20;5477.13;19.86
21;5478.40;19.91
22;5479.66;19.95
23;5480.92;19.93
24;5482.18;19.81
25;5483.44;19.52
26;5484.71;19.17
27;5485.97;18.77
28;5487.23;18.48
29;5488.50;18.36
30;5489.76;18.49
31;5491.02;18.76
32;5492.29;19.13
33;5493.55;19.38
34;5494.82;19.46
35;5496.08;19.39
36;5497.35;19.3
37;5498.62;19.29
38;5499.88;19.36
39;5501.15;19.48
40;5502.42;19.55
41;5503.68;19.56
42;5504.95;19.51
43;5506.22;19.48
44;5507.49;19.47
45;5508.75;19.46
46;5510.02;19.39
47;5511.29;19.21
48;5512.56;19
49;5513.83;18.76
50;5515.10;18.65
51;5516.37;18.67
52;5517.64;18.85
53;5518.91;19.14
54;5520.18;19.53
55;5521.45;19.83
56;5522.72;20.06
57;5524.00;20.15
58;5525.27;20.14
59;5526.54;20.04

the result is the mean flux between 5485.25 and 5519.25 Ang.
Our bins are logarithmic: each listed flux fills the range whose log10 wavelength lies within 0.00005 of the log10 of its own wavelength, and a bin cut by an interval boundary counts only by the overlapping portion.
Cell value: 19.1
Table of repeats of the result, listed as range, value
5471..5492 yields 19.3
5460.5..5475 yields 19.6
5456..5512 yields 19.5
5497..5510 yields 19.5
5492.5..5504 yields 19.4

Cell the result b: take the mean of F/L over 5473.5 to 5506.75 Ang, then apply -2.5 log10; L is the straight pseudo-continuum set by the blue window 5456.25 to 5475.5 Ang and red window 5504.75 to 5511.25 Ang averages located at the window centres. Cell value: 0.01 mag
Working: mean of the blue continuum 19.7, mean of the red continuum 19.4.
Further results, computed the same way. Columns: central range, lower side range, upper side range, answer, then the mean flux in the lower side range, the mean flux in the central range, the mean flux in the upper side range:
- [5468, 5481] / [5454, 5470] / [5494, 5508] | 0.00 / 19.8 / 19.6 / 19.4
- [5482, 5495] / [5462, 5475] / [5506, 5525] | 0.03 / 19.5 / 19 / 19.3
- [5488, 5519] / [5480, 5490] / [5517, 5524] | 0.01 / 19.1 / 19.2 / 19.5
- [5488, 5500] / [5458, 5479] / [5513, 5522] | 0.01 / 19.7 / 19.1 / 19.1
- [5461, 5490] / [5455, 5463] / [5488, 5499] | 0.00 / 20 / 19.5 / 19.1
